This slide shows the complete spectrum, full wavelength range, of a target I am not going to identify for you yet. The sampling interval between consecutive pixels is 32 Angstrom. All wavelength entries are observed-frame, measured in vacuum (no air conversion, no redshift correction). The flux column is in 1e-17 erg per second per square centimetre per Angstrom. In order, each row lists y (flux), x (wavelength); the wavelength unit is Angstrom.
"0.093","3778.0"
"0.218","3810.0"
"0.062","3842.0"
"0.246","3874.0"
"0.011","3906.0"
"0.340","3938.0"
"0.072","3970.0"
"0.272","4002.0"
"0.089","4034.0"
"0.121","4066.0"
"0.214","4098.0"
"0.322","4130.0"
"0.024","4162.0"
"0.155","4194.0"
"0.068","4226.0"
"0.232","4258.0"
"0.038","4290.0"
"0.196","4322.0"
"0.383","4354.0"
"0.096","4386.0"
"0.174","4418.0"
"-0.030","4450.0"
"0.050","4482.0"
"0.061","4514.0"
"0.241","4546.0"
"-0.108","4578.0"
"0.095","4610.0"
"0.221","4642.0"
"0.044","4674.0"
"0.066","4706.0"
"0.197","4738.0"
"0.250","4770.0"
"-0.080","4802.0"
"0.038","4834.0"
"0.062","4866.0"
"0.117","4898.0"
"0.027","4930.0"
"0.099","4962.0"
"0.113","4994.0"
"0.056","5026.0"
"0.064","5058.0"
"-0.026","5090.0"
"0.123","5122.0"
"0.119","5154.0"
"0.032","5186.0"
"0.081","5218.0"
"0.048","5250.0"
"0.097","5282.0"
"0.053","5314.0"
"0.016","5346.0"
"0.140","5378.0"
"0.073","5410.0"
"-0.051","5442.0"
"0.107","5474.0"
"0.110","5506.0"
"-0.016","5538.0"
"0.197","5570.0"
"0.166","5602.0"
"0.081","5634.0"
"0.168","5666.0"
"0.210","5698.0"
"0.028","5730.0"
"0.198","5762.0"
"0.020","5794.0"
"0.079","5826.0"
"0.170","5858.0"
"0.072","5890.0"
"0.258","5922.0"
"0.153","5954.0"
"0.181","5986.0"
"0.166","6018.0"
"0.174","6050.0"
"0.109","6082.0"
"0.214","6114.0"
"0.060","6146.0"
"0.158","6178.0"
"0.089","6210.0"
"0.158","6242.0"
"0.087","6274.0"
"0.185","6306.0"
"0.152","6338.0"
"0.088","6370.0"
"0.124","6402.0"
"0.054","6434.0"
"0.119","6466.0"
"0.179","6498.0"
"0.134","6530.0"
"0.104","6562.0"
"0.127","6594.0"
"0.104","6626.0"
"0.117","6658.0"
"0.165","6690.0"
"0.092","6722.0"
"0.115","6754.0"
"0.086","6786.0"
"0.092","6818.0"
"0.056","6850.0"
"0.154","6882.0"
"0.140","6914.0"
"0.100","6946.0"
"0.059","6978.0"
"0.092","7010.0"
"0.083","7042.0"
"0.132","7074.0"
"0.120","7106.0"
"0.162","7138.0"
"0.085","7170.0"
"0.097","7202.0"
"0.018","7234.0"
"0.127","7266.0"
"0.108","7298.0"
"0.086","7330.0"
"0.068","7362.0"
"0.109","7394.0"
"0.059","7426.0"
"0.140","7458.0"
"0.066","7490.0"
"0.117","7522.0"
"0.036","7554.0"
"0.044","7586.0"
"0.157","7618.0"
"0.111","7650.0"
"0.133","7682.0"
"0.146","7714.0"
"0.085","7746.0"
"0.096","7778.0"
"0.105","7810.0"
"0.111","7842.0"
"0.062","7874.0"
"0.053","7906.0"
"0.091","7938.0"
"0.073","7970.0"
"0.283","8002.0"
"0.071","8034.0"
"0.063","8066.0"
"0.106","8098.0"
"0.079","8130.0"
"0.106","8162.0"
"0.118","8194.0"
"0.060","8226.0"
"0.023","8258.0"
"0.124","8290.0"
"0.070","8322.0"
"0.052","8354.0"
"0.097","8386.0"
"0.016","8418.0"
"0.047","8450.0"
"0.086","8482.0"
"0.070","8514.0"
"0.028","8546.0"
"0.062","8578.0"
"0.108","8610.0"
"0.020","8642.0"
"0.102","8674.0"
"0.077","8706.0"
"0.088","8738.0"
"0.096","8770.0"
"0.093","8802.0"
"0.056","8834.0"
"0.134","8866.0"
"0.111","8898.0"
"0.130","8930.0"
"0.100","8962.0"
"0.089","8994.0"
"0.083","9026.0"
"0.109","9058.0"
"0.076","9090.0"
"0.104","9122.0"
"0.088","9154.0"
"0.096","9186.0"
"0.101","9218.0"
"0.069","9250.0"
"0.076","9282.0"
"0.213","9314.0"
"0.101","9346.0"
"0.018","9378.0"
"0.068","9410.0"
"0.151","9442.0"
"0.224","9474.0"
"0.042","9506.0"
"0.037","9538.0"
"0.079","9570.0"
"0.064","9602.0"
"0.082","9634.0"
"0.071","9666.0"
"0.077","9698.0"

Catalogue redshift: 0.218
